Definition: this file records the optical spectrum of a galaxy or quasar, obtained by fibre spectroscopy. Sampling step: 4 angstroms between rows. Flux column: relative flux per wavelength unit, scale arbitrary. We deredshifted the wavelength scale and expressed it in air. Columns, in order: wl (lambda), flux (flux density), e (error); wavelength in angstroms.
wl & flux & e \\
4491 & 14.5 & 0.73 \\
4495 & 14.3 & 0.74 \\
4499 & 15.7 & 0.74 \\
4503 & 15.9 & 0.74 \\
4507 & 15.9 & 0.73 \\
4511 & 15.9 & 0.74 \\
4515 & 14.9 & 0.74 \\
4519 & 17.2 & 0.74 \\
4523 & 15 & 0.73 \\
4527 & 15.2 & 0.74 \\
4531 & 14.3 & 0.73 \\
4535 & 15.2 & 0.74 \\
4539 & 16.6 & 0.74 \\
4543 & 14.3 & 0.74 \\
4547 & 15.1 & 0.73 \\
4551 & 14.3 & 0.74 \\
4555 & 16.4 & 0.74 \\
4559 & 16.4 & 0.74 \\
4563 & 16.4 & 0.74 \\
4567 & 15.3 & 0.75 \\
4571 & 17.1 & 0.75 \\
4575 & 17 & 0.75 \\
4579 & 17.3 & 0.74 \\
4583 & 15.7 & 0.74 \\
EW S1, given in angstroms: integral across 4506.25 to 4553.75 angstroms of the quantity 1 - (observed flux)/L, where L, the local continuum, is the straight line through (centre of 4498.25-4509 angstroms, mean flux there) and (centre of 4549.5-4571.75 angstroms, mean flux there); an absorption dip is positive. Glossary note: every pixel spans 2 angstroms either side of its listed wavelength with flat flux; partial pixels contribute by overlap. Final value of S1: 1.7 angstroms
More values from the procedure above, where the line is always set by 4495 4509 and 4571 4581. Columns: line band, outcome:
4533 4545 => 0.7 angstroms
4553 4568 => 0.6 angstroms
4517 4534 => 0.7 angstroms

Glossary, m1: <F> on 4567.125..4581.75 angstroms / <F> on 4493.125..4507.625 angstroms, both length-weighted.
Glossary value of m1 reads 1.09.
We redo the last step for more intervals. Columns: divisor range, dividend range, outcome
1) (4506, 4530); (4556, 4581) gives 1.06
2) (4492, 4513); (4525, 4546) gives 0.98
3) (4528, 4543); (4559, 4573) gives 1.07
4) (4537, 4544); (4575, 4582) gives 1.09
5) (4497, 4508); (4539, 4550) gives 0.95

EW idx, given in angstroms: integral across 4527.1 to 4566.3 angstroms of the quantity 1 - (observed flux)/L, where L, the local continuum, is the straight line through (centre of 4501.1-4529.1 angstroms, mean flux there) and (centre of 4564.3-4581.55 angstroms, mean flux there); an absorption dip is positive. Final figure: 1.9 angstroms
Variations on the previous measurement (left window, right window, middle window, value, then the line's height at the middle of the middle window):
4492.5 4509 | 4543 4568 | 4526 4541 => 0.2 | 15.5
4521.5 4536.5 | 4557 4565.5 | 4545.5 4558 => 0.4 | 15.9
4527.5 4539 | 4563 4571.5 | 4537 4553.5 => 0.4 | 15.5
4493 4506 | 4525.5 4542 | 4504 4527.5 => -0.6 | 15.3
